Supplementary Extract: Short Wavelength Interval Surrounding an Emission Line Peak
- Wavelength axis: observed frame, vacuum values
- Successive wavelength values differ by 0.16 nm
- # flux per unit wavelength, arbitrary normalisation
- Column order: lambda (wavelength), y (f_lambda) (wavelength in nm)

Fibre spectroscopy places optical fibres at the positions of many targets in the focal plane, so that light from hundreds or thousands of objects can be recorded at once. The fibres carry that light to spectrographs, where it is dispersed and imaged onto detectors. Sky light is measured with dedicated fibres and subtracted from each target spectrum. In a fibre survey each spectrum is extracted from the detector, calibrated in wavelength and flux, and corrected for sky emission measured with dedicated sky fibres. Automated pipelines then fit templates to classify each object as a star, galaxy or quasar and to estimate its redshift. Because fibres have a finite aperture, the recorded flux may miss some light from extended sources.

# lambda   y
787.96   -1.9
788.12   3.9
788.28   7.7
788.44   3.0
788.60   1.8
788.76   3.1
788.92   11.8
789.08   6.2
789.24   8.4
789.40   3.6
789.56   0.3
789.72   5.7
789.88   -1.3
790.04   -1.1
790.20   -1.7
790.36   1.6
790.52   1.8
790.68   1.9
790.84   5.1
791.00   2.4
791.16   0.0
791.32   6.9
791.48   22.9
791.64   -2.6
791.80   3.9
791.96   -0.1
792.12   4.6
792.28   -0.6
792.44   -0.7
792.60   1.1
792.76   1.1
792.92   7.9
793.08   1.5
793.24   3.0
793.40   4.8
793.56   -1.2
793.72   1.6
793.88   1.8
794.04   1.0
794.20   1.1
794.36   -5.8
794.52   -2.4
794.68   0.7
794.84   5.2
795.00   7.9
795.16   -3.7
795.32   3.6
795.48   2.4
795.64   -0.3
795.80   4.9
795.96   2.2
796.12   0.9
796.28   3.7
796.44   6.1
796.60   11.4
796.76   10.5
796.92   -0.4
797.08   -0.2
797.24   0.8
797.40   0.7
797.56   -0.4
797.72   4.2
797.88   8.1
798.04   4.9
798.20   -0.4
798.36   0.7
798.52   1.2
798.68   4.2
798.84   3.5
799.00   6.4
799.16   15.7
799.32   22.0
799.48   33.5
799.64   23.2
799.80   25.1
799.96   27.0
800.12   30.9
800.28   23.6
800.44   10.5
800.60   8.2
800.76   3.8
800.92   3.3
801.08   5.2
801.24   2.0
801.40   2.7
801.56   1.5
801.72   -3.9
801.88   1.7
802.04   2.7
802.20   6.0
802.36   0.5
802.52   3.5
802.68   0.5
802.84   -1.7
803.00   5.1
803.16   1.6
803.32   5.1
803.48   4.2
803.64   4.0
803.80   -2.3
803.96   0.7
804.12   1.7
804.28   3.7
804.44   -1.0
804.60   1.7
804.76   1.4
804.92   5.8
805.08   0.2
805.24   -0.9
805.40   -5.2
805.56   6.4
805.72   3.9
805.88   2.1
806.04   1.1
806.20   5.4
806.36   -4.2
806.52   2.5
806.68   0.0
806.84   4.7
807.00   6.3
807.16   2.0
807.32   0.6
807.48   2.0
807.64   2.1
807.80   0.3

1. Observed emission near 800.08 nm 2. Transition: [O II] 3727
